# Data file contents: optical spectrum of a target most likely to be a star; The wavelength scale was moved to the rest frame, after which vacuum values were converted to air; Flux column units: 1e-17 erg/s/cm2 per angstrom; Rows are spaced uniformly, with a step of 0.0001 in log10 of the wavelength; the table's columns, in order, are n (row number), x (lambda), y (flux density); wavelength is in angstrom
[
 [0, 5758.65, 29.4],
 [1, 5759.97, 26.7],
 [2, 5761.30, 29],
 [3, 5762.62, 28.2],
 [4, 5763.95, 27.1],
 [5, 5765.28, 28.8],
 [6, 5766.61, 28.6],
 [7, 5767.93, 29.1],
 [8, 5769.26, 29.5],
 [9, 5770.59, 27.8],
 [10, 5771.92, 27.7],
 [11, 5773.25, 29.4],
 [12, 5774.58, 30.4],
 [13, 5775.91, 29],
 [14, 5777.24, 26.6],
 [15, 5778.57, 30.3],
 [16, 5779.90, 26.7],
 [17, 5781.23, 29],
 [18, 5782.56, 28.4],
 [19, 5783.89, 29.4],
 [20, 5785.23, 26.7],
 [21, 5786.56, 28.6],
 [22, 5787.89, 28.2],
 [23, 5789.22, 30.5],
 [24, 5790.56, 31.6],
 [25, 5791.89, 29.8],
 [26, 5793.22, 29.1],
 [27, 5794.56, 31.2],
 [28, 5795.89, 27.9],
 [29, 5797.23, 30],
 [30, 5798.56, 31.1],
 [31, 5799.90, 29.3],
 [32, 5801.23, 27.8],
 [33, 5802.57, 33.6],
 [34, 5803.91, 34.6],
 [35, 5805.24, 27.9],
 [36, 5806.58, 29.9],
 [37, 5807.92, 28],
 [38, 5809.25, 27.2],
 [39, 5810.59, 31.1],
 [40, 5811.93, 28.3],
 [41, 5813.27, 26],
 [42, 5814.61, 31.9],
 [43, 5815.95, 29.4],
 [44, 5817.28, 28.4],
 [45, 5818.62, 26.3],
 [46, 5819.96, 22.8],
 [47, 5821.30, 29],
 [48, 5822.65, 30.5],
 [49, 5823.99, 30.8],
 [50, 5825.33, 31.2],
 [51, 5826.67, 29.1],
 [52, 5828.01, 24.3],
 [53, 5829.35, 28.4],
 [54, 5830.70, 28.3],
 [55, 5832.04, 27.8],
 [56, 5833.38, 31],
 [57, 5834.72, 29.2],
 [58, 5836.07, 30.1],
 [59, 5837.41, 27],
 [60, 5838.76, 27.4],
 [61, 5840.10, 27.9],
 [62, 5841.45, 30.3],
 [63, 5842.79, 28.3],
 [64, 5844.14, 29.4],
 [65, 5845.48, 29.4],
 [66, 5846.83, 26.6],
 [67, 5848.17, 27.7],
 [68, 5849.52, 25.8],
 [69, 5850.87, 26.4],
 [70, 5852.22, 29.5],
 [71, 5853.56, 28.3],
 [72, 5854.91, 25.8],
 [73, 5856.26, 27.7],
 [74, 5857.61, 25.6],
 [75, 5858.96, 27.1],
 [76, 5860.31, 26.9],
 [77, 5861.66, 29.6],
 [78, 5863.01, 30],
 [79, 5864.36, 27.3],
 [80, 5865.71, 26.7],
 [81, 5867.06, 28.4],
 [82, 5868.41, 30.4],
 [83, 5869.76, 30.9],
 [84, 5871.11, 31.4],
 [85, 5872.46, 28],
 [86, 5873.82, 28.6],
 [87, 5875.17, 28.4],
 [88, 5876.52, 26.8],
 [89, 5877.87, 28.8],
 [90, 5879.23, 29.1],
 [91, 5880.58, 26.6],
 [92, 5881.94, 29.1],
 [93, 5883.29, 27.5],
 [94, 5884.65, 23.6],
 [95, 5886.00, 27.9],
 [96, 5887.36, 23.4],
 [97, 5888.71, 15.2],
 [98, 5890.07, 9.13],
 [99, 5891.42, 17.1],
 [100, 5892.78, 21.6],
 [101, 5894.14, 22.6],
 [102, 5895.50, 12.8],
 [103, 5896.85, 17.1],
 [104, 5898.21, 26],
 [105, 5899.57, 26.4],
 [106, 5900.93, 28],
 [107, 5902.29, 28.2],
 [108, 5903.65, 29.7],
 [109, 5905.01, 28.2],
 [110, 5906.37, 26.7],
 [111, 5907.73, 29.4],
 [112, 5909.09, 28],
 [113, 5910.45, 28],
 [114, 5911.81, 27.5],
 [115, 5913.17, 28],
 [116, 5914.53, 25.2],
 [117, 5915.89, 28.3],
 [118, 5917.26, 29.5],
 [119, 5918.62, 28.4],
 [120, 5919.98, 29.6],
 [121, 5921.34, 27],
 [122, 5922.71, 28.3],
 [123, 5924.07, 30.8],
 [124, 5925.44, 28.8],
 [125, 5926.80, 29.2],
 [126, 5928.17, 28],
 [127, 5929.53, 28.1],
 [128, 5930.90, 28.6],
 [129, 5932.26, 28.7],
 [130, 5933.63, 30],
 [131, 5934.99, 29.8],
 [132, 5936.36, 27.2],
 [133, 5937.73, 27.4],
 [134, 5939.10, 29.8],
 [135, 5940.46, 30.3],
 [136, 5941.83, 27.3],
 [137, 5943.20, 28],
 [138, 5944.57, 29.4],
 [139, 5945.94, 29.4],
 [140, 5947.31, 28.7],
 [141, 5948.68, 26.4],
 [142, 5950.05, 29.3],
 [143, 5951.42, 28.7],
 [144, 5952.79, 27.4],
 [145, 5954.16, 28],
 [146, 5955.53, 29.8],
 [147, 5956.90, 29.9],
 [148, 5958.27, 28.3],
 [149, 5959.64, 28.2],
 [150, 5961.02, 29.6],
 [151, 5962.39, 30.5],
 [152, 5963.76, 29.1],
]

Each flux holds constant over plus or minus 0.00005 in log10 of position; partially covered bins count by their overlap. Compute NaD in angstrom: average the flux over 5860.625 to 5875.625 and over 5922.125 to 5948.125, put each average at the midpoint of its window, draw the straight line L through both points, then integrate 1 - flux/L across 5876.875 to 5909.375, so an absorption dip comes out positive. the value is 5.29 angstrom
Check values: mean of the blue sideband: 29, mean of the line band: 24.2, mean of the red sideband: 28.8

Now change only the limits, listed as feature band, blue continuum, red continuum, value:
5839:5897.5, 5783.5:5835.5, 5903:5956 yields 5.59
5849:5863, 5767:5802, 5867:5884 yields 0.69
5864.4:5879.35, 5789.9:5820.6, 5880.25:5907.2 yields -2.41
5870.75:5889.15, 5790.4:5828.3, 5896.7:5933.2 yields 1.02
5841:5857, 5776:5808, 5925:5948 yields 0.70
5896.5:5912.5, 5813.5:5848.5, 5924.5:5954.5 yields 0.80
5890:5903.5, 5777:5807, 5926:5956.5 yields 3.33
